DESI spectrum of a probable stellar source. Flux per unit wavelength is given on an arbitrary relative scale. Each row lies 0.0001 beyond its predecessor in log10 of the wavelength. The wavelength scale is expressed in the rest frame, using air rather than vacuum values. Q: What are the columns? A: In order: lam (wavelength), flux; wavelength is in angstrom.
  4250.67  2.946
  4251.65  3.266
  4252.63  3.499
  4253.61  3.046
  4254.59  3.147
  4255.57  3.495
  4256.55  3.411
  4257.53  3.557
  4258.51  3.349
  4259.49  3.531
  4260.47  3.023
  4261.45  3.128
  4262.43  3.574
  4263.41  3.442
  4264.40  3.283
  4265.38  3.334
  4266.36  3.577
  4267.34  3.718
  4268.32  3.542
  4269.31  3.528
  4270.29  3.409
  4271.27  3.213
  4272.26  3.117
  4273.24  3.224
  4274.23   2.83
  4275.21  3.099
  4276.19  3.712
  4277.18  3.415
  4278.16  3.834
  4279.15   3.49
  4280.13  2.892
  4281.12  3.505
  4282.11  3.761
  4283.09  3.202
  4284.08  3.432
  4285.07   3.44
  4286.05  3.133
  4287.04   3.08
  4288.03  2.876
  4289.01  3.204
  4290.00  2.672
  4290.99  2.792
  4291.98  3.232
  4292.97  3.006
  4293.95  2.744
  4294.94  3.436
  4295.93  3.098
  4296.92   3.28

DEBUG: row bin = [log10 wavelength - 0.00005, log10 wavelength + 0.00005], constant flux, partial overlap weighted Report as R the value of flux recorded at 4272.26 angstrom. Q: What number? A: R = 3.117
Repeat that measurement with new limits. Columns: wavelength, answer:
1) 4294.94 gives 3.436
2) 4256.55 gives 3.411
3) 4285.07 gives 3.44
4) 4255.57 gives 3.495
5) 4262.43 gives 3.574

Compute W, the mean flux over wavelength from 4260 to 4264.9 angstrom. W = 3.29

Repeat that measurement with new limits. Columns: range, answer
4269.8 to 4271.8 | 3.31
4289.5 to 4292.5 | 2.89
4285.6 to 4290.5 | 2.99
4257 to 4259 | 3.45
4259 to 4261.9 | 3.23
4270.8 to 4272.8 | 3.16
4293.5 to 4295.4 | 3.09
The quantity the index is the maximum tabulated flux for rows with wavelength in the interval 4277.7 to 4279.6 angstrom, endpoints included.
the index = 3.834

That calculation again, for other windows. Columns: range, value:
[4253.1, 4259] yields 3.557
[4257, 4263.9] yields 3.574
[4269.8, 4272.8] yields 3.409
